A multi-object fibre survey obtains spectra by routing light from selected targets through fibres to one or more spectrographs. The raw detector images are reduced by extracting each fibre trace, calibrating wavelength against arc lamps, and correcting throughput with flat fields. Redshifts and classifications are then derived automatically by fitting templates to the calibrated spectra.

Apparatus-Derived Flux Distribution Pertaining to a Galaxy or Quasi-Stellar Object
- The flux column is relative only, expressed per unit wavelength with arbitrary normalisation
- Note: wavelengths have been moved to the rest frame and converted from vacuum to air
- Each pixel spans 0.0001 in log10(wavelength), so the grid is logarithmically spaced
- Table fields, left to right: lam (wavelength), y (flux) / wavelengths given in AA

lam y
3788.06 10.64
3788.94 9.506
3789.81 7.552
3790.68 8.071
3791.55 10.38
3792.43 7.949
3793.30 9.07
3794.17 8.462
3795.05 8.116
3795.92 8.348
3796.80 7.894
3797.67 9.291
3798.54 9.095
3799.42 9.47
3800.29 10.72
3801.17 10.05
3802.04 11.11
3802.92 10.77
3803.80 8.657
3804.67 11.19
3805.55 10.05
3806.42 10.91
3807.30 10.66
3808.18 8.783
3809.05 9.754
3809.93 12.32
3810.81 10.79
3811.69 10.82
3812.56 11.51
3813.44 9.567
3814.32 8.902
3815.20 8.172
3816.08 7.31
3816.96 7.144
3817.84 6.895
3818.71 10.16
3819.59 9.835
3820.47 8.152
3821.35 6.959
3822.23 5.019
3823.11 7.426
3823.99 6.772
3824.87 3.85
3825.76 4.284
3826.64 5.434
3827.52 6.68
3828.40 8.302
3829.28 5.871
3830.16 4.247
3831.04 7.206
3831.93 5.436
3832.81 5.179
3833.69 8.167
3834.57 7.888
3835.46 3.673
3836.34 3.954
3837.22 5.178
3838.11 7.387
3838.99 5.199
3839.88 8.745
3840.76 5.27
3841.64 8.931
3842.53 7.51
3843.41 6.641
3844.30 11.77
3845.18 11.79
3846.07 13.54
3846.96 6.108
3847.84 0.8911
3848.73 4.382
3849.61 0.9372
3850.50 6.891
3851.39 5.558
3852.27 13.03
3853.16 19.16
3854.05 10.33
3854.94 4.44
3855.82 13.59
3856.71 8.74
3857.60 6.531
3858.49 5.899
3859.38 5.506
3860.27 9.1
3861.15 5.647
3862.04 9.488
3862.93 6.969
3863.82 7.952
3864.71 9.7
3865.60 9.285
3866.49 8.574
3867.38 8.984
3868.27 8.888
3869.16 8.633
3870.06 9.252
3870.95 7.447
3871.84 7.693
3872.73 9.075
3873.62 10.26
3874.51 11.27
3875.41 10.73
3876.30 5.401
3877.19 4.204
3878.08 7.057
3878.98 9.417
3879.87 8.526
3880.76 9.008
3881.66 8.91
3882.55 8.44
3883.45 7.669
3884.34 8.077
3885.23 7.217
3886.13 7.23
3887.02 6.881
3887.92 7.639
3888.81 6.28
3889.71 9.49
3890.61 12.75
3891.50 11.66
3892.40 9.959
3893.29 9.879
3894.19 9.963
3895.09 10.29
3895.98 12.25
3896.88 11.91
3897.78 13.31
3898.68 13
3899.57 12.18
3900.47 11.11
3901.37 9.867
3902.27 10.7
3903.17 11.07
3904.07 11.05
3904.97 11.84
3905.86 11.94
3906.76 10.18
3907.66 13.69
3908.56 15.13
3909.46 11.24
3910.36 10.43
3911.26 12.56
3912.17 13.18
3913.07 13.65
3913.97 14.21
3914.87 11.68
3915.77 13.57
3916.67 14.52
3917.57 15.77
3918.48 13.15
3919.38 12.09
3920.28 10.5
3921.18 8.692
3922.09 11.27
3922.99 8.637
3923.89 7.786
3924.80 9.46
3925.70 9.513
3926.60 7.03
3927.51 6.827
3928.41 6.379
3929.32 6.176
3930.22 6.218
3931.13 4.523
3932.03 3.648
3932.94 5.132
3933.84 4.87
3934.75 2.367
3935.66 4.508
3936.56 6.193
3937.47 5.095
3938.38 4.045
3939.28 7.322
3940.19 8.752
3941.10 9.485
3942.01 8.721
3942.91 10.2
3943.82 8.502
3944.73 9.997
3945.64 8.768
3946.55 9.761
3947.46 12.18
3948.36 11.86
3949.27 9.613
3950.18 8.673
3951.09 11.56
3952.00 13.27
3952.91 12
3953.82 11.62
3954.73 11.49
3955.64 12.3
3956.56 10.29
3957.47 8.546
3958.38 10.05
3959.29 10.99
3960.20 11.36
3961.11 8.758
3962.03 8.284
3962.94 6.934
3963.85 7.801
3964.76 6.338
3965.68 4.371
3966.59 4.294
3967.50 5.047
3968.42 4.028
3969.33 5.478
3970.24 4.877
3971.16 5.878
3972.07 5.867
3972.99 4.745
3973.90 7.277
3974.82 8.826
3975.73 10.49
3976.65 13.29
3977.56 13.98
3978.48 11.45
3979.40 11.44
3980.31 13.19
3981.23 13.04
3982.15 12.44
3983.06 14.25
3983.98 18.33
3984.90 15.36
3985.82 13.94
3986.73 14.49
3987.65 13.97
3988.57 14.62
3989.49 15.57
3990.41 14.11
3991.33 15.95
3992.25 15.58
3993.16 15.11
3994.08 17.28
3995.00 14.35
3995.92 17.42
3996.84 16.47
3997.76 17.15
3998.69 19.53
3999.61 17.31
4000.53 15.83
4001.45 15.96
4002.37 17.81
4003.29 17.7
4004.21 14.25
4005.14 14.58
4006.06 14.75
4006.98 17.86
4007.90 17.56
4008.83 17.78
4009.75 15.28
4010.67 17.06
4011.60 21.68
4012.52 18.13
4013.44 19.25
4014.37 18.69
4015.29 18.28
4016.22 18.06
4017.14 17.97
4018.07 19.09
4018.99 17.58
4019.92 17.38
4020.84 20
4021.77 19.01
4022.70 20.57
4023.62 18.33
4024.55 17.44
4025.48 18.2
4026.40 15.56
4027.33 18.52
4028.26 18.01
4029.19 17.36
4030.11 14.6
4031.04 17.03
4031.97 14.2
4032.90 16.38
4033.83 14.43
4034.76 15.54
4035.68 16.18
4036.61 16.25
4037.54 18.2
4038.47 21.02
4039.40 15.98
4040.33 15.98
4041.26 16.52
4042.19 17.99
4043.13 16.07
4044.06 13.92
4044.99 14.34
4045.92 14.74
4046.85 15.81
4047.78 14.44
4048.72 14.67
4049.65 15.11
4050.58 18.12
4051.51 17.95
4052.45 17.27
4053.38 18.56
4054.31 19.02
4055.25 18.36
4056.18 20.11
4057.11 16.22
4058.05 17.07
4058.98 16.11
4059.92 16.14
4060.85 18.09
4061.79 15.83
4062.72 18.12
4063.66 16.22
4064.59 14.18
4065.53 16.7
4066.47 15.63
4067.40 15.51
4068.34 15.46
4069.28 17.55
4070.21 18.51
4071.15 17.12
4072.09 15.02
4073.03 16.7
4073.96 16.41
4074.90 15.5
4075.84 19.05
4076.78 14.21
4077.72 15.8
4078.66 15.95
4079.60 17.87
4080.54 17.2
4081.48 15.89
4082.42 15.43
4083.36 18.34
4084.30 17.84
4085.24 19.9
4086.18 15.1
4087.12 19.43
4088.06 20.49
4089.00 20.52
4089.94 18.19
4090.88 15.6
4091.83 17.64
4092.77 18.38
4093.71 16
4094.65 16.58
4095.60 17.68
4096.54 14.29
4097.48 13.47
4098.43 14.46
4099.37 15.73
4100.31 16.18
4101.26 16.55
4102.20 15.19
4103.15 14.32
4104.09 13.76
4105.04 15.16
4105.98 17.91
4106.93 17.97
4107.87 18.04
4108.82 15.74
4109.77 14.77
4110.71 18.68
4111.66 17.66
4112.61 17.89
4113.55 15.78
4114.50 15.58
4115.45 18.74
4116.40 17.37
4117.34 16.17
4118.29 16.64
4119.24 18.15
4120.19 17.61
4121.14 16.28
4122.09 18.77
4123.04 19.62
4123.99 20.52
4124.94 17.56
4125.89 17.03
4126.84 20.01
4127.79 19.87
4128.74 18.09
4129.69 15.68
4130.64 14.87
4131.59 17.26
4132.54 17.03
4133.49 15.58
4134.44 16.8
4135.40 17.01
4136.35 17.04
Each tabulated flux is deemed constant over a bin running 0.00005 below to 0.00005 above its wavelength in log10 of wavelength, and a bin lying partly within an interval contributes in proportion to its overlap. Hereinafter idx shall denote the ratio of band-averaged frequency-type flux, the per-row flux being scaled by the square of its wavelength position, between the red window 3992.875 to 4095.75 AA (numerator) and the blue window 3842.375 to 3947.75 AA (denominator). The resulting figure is 2.01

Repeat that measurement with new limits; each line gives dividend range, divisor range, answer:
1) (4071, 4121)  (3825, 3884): 2.46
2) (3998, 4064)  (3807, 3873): 2.41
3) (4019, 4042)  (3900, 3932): 1.72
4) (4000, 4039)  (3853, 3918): 1.86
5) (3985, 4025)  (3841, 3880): 2.20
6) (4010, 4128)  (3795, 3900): 2.26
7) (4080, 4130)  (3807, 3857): 2.53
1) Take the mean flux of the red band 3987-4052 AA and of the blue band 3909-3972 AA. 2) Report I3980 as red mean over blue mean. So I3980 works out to 1.9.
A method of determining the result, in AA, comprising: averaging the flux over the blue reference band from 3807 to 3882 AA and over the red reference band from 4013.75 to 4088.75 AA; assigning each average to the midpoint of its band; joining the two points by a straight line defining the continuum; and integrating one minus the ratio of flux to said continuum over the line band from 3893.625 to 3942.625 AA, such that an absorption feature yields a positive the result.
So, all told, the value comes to 5.3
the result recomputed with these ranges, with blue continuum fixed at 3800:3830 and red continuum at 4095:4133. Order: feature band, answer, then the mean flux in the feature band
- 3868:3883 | 2.6 AA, 8.47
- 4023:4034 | -1.7 AA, 16.8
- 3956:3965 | 2.6 AA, 9.03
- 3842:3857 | 1.6 AA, 8.55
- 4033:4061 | -3.1 AA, 16.7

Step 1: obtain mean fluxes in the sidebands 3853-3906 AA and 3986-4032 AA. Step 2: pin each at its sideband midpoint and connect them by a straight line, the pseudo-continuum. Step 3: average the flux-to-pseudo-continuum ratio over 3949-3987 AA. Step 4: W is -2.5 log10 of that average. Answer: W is 0.422 mag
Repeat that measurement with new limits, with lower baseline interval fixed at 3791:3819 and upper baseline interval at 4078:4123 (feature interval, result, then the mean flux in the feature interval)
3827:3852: 0.491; 6.59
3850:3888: 0.292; 8.47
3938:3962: 0.297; 9.99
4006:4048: -0.146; 17.2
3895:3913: 0.006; 11.9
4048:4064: -0.093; 17.2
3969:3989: 0.227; 11.3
